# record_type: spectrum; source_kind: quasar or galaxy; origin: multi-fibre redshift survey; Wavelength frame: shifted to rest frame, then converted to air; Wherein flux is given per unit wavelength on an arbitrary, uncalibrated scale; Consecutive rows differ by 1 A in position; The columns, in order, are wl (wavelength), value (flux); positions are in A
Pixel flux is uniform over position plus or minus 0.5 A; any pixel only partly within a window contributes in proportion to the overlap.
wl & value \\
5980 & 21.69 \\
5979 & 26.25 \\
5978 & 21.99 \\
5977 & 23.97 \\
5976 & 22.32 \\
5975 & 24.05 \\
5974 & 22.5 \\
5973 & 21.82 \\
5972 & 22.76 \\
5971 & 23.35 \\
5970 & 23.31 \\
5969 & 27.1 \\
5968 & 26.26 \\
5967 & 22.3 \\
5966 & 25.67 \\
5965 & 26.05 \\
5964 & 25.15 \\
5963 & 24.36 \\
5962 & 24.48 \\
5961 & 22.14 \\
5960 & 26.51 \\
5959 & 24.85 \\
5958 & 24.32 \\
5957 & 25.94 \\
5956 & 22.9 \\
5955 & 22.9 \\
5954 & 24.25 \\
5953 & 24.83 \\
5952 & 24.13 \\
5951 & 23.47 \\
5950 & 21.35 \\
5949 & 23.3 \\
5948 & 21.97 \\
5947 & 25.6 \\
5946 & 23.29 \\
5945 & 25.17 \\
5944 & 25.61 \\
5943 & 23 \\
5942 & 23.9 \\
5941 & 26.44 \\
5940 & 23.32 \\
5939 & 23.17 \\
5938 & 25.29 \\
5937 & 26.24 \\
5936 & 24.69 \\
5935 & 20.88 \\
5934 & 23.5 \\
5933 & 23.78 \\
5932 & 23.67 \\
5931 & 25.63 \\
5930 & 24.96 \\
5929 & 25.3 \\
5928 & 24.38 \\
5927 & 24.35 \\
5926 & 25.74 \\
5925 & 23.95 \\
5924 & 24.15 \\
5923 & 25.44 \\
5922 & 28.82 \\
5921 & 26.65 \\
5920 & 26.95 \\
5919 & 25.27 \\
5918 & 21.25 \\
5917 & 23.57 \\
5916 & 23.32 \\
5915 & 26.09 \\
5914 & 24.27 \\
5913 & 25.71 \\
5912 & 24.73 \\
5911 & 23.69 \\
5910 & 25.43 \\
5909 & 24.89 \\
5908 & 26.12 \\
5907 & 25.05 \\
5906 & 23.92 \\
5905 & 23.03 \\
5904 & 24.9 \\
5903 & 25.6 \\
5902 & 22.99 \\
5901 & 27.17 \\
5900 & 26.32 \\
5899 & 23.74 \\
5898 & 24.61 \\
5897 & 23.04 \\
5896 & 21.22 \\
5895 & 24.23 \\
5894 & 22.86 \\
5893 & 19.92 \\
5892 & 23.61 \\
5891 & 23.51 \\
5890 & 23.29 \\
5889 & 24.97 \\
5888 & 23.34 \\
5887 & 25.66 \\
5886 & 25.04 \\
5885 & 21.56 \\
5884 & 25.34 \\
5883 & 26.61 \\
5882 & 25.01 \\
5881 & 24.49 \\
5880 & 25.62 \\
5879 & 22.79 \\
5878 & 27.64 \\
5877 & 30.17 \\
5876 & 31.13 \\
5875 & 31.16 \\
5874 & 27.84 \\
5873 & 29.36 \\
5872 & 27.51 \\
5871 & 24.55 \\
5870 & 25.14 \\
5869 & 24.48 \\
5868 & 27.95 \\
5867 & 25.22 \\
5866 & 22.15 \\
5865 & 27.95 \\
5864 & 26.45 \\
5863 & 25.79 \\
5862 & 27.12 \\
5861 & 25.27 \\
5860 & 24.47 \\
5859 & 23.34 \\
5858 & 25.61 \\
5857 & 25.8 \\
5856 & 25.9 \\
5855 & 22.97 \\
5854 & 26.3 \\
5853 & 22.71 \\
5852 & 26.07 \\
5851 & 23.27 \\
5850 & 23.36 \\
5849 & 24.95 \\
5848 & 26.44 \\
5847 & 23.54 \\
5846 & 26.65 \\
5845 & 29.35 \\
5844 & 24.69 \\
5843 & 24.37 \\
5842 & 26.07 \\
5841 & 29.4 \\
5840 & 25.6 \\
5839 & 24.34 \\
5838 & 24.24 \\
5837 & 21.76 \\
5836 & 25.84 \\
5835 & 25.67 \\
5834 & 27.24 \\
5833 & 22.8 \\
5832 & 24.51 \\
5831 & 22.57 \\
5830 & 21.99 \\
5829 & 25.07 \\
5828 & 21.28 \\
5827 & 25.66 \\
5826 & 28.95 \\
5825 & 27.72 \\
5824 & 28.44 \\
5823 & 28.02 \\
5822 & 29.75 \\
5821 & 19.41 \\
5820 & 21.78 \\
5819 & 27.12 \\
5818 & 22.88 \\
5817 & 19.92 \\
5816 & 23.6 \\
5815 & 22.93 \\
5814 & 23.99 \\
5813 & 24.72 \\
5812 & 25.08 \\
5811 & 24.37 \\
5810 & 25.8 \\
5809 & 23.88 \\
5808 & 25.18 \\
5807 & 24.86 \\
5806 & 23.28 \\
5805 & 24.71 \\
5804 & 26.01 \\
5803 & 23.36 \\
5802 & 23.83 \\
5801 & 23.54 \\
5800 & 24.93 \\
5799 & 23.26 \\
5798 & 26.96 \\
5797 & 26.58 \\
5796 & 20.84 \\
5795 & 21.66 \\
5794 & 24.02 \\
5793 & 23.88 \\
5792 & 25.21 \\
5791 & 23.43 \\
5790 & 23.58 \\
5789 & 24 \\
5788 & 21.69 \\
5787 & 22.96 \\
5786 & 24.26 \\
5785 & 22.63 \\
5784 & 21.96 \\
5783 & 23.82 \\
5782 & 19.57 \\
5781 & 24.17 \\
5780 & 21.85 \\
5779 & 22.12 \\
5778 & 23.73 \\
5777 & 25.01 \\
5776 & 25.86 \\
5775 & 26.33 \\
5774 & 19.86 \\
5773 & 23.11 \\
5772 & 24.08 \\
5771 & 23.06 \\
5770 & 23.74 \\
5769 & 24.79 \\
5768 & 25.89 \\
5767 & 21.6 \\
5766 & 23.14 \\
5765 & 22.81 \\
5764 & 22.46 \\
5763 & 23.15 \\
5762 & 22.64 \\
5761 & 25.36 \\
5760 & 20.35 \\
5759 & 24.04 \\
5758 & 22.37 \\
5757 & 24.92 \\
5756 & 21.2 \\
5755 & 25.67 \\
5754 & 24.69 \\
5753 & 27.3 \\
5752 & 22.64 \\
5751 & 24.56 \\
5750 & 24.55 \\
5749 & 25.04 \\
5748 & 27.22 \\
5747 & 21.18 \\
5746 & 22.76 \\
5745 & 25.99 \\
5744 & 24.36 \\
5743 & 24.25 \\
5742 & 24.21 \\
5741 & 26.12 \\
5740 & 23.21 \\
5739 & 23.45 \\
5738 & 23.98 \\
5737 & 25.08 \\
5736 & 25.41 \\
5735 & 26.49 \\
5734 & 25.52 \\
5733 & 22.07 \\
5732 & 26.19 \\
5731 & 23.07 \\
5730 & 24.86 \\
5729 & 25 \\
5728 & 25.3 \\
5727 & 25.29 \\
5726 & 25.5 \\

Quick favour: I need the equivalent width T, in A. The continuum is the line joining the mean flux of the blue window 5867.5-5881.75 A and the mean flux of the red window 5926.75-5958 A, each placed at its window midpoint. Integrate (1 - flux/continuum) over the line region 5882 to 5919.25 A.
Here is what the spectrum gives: 2.5 A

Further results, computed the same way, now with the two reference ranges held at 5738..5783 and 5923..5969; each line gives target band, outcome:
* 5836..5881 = -3.3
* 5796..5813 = -0.5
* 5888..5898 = 0.5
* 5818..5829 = -0.8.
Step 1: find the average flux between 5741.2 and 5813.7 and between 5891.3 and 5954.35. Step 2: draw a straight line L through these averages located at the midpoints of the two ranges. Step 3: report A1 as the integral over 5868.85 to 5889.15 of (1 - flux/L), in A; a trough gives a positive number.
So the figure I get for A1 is -1.7 A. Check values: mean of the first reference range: 23.8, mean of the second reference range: 24.3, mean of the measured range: 26.2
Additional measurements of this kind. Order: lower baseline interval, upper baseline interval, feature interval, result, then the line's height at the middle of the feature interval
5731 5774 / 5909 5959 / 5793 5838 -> -0.54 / 24.2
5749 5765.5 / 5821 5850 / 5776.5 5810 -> 1.13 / 24.5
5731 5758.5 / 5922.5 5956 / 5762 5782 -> 0.82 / 24.4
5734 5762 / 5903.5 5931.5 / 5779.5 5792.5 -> 0.76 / 24.4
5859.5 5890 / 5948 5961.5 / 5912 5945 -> -0.16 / 24.6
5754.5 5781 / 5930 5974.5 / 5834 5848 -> -1.11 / 23.7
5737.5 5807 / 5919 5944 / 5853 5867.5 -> -0.53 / 24.3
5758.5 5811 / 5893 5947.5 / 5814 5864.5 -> -2.05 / 24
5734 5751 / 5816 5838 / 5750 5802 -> 2.23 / 24.6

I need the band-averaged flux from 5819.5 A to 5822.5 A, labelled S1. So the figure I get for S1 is 23.6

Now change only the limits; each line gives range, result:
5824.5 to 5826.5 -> 28.3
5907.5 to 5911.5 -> 25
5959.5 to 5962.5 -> 24.4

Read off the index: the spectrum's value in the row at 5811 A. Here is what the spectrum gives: 24.37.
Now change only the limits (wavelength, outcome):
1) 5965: 26.05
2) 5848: 26.44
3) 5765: 22.81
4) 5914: 24.27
